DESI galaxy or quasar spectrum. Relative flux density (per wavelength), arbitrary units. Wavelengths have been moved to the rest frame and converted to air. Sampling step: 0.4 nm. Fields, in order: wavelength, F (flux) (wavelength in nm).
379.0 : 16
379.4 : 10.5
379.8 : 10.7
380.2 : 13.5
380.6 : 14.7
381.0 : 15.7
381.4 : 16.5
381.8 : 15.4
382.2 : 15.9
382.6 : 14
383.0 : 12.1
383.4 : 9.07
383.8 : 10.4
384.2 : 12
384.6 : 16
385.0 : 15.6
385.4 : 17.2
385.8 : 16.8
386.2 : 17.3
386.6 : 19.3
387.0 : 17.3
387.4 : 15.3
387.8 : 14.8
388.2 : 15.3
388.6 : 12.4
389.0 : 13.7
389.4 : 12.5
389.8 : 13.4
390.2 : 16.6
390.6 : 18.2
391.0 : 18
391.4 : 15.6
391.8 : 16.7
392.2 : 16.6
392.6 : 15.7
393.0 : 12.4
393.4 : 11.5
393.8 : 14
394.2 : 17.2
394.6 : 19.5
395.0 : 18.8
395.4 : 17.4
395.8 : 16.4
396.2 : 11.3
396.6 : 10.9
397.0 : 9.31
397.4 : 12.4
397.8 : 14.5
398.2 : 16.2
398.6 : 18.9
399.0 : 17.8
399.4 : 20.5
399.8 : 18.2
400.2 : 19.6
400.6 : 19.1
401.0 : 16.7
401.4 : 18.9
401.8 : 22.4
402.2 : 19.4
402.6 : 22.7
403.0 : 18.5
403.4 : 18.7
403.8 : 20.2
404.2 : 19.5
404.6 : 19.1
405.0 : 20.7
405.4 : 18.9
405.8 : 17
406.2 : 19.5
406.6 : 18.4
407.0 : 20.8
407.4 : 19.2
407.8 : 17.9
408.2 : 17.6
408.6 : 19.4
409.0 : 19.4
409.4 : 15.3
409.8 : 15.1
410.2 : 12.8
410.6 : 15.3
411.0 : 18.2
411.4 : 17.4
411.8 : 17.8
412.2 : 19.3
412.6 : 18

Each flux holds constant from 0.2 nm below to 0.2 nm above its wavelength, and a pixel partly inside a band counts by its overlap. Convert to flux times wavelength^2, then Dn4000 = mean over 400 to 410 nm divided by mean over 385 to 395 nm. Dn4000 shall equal 1.30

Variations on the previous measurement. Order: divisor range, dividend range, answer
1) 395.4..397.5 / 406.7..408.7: 1.60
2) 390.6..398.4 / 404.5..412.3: 1.28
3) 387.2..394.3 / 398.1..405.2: 1.36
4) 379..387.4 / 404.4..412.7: 1.40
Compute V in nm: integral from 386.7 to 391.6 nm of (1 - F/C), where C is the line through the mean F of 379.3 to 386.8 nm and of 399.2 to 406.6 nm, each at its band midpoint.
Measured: 0.18 nm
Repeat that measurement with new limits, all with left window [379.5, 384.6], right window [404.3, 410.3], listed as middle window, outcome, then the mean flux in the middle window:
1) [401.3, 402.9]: -0.34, 20.8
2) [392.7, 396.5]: 0.12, 15.3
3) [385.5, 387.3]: -0.42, 17.5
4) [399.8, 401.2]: -0.13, 18.4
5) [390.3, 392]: -0.22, 17.1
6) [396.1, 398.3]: 0.54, 12.3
